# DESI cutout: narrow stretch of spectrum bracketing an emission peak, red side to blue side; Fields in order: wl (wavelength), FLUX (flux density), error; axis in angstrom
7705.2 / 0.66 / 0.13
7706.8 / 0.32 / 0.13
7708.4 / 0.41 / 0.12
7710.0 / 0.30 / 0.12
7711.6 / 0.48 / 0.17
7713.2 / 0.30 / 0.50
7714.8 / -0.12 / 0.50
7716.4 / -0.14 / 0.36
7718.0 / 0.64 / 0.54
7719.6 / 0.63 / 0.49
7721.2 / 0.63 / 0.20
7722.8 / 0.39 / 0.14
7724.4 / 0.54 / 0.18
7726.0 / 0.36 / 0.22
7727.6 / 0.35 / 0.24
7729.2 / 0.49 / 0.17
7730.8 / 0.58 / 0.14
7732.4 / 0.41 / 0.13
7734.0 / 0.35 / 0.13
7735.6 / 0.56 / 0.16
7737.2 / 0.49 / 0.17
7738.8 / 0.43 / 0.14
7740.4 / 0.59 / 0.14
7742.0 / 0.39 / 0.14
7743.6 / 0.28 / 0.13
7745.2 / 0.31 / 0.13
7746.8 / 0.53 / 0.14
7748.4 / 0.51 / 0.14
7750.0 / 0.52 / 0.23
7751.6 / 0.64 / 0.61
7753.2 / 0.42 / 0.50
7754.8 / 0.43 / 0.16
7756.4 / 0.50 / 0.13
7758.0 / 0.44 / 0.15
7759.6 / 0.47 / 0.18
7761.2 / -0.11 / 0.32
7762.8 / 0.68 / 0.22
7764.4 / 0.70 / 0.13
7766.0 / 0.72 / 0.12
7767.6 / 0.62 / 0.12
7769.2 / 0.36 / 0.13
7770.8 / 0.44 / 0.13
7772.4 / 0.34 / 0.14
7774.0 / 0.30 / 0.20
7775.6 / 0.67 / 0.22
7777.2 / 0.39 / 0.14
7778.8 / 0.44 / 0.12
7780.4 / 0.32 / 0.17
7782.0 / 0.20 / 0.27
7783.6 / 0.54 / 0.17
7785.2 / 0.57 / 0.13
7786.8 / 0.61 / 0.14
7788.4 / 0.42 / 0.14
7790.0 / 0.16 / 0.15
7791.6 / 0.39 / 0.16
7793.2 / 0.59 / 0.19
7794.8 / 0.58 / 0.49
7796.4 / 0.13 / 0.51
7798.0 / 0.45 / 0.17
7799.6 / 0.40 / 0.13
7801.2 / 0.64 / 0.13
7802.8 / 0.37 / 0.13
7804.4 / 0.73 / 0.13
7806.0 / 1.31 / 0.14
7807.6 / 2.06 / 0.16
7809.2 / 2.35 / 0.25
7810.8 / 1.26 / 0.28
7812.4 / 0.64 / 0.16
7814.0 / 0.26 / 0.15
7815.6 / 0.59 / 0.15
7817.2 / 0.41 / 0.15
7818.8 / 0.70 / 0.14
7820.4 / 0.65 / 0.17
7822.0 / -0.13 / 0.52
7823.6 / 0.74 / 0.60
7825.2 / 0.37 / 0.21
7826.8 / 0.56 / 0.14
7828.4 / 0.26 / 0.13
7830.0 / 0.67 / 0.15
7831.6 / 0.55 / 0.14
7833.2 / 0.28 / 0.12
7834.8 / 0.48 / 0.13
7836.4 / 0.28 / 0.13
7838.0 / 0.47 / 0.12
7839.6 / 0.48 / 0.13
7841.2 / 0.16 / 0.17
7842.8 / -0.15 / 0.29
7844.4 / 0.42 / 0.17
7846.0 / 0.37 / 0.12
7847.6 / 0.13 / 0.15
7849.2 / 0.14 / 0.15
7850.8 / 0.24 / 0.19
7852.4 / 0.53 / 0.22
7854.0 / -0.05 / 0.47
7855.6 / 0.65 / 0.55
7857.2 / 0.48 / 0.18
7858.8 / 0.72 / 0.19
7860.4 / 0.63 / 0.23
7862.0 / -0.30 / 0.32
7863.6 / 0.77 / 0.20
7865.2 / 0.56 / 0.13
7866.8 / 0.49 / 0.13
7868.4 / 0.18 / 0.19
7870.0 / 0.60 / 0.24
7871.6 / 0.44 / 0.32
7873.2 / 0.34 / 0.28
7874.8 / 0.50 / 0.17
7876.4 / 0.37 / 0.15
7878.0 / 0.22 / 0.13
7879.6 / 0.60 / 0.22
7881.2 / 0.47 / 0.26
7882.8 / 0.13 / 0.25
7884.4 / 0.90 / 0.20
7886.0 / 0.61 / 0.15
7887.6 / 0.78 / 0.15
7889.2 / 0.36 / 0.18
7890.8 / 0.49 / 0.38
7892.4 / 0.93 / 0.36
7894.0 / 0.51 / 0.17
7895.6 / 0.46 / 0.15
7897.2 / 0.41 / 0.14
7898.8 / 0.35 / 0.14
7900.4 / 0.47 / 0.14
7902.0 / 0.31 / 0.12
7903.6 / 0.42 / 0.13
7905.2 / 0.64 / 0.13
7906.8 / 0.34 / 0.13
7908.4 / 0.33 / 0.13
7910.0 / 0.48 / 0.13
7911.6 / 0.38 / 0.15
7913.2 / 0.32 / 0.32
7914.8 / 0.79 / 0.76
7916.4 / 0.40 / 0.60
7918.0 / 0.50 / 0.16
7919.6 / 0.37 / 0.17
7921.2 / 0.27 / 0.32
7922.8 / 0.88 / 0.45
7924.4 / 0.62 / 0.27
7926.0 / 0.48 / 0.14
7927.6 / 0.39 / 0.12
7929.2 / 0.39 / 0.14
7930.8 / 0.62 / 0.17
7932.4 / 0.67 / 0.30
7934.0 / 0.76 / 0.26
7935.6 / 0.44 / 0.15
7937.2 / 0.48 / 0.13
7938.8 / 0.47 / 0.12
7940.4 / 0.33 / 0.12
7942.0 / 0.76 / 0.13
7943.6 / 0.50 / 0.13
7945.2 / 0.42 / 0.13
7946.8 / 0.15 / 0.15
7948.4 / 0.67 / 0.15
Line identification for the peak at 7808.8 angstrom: Hgamma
